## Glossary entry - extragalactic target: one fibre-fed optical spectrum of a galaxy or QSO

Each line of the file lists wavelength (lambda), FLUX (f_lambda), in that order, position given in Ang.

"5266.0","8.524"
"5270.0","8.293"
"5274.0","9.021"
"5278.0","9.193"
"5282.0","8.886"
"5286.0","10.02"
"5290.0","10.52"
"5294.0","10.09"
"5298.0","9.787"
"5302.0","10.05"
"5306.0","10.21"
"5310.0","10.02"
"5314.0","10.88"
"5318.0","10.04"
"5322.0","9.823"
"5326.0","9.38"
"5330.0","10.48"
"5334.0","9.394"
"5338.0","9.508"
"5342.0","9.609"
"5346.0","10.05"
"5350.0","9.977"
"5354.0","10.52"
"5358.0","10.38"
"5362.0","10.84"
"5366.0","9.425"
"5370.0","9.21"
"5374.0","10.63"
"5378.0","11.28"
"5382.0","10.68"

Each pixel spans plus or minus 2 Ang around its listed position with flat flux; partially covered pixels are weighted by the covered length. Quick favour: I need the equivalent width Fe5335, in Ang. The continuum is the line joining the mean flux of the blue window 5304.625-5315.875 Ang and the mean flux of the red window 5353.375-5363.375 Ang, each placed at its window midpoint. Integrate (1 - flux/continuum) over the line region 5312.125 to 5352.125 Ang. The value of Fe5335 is 2.1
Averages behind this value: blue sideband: 10.4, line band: 9.91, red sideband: 10.6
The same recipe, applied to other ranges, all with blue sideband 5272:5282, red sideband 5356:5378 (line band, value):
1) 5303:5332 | -1.6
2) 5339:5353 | 0.1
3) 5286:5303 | -1.5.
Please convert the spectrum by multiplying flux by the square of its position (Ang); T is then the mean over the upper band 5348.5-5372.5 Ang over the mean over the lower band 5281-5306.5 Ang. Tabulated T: 1.04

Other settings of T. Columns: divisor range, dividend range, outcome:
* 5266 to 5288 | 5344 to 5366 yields 1.17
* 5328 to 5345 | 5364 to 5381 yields 1.06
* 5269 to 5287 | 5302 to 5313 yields 1.13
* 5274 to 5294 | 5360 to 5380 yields 1.10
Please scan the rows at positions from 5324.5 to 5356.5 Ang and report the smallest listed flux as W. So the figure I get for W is 9.38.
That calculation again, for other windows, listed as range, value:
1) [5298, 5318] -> 9.787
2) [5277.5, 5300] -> 8.886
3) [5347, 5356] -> 9.977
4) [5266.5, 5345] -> 8.293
